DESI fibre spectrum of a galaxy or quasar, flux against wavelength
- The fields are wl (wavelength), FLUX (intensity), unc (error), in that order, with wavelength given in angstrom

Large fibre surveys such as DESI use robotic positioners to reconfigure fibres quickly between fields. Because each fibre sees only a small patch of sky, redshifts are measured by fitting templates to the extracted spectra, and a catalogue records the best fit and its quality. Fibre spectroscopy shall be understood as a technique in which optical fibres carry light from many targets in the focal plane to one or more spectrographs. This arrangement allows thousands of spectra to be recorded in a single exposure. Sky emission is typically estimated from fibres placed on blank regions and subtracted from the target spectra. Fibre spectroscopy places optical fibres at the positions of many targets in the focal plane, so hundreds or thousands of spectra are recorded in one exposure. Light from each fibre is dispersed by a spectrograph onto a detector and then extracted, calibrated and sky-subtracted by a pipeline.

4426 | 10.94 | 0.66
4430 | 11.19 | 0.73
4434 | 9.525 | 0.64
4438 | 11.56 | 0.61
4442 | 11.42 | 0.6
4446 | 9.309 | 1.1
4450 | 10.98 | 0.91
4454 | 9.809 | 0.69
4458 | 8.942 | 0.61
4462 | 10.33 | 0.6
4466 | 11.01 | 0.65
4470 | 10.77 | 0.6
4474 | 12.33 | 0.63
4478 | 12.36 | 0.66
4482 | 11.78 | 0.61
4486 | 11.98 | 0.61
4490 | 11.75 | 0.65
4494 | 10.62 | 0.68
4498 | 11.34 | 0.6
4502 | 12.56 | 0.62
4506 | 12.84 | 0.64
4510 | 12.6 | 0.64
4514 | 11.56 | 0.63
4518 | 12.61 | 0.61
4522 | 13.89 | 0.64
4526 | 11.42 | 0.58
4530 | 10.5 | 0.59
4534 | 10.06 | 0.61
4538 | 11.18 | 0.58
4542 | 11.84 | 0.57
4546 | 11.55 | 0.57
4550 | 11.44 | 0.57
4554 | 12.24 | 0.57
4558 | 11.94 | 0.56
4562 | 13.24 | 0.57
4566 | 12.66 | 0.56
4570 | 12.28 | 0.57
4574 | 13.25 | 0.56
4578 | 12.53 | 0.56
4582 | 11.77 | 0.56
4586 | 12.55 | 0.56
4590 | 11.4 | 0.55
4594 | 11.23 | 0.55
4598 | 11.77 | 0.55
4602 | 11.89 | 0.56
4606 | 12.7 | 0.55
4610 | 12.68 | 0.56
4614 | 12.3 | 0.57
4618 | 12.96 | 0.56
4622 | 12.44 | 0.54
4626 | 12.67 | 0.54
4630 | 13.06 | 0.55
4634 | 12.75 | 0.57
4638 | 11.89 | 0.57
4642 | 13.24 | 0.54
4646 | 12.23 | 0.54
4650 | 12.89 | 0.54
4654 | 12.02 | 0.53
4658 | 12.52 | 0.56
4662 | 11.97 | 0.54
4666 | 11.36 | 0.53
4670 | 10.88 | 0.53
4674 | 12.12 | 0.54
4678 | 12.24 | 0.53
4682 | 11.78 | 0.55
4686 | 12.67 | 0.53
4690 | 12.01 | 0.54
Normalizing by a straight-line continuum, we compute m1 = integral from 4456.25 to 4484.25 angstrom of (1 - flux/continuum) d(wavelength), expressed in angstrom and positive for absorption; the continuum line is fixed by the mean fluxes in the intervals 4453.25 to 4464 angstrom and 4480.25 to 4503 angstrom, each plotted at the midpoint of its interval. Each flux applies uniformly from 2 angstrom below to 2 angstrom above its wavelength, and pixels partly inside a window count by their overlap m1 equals -1.9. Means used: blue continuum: 9.68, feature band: 11.1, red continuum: 11.6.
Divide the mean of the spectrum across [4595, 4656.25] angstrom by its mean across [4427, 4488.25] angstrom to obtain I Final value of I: 1.15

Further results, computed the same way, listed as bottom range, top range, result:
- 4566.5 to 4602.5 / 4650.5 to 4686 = 0.99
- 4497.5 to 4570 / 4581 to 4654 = 1.03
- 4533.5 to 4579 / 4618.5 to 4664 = 1.04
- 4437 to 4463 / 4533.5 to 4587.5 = 1.17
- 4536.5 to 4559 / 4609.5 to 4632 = 1.08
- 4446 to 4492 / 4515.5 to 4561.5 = 1.07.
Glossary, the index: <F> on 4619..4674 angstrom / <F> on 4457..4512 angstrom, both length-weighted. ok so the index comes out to 1.06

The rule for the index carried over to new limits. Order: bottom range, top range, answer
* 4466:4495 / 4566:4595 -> 1.05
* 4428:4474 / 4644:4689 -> 1.15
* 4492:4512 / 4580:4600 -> 0.98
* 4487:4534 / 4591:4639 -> 1.04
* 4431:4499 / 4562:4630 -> 1.13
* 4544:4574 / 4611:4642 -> 1.03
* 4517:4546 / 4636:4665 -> 1.07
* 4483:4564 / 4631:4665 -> 1.05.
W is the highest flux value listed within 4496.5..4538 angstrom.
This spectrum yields 13.89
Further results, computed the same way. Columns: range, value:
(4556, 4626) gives 13.25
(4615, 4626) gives 12.96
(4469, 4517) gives 12.84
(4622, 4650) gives 13.24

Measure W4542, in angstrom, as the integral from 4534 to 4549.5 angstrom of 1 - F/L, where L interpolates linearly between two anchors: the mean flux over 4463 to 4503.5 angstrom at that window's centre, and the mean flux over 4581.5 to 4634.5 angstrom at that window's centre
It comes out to 0.8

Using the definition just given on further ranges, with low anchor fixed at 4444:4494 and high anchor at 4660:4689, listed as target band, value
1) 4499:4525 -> -3.38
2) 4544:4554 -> -0.31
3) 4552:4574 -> -2.29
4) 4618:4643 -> -2.16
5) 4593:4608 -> -0.54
